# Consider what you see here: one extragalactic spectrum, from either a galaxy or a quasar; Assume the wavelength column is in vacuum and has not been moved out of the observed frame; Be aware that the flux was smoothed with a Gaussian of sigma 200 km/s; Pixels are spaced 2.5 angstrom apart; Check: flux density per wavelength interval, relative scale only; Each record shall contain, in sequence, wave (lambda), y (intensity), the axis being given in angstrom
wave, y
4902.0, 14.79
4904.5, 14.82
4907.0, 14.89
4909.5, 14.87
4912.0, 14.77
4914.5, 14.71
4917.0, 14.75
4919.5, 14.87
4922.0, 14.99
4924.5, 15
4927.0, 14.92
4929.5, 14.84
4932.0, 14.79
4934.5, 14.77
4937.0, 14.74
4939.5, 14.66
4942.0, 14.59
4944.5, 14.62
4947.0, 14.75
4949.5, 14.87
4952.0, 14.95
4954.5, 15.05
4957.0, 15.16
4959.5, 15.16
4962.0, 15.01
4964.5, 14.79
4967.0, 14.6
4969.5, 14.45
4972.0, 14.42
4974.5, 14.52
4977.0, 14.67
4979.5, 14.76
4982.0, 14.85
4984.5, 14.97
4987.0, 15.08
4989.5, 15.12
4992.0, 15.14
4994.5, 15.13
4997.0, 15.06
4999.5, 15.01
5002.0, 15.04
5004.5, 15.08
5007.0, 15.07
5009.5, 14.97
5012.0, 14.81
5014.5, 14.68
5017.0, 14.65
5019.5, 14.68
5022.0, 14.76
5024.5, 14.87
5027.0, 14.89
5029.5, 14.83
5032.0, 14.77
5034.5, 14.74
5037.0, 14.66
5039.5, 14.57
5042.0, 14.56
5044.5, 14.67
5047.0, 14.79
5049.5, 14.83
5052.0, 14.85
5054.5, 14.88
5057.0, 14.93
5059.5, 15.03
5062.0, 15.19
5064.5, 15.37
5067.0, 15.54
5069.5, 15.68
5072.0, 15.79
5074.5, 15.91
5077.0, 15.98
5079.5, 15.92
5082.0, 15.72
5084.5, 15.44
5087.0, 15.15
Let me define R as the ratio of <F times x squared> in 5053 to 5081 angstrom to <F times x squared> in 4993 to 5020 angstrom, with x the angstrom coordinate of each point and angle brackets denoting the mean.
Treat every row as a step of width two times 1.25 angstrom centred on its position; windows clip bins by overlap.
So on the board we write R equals 1.1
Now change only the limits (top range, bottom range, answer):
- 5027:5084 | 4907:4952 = 1.08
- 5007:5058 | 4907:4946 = 1.04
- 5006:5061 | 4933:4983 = 1.03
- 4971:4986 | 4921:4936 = 1.01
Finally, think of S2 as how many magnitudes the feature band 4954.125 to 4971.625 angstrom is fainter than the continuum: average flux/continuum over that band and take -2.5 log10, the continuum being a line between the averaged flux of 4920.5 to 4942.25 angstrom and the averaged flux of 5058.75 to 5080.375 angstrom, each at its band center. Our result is 0.01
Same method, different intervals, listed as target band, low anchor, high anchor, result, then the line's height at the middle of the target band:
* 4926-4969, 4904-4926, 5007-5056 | 0.00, 14.8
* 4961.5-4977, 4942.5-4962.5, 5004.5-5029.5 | 0.02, 14.9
